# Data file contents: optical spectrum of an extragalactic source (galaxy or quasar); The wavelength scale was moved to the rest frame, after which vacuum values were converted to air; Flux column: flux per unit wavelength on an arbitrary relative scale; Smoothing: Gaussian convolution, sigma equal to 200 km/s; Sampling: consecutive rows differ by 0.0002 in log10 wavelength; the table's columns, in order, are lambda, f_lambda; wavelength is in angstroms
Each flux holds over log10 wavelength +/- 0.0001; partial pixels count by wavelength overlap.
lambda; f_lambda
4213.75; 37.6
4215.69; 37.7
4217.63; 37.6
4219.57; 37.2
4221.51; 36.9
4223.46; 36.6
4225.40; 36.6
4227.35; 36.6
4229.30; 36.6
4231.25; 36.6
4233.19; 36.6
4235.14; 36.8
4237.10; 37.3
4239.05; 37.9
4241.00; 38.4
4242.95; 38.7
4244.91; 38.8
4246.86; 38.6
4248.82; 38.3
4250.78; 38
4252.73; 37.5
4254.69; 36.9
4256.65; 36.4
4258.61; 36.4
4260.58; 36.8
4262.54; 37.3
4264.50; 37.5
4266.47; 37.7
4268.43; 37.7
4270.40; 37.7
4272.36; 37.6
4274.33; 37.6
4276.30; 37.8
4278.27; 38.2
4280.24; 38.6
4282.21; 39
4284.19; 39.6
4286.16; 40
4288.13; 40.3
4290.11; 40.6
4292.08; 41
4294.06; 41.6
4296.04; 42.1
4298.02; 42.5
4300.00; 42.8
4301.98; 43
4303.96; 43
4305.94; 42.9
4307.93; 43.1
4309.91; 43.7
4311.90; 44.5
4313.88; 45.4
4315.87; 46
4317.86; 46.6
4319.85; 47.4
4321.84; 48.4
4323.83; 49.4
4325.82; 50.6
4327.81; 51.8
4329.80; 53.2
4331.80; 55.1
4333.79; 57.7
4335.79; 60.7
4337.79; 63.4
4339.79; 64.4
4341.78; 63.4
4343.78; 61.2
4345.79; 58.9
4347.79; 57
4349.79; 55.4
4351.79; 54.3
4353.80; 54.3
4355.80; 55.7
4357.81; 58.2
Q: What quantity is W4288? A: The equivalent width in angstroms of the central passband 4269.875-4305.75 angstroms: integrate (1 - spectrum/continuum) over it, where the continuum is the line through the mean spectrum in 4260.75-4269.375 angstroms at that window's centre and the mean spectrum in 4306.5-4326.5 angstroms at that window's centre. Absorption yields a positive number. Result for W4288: 1.0 angstroms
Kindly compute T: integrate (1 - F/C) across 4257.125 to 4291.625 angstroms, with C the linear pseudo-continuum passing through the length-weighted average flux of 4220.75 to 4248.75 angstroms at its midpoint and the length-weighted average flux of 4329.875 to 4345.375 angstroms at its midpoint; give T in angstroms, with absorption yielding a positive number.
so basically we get 5.9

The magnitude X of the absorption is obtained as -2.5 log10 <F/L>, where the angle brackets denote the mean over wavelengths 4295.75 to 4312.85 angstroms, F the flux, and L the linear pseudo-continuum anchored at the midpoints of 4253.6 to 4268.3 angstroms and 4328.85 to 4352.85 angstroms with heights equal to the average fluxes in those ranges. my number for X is 0.13 mag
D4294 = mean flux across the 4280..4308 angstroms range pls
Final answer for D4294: 41.4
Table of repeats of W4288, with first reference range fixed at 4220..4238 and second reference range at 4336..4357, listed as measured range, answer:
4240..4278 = 4.1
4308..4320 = 1.7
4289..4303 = 2.1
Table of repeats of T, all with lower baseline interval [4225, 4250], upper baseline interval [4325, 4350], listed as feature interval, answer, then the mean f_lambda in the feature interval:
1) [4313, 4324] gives 1.44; 47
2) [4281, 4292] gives 1.76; 40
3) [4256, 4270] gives 1.84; 37.1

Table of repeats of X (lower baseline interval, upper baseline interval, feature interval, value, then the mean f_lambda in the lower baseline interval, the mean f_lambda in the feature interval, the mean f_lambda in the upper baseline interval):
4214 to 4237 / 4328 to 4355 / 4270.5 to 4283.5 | 0.212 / 36.9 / 38.1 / 58.2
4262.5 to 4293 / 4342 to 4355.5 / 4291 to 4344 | 0.000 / 38.7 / 49.3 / 57.2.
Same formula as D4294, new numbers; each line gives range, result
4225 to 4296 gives 38.1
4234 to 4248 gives 38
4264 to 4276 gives 37.6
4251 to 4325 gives 40.9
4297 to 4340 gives 49.1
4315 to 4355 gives 55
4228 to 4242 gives 37.2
